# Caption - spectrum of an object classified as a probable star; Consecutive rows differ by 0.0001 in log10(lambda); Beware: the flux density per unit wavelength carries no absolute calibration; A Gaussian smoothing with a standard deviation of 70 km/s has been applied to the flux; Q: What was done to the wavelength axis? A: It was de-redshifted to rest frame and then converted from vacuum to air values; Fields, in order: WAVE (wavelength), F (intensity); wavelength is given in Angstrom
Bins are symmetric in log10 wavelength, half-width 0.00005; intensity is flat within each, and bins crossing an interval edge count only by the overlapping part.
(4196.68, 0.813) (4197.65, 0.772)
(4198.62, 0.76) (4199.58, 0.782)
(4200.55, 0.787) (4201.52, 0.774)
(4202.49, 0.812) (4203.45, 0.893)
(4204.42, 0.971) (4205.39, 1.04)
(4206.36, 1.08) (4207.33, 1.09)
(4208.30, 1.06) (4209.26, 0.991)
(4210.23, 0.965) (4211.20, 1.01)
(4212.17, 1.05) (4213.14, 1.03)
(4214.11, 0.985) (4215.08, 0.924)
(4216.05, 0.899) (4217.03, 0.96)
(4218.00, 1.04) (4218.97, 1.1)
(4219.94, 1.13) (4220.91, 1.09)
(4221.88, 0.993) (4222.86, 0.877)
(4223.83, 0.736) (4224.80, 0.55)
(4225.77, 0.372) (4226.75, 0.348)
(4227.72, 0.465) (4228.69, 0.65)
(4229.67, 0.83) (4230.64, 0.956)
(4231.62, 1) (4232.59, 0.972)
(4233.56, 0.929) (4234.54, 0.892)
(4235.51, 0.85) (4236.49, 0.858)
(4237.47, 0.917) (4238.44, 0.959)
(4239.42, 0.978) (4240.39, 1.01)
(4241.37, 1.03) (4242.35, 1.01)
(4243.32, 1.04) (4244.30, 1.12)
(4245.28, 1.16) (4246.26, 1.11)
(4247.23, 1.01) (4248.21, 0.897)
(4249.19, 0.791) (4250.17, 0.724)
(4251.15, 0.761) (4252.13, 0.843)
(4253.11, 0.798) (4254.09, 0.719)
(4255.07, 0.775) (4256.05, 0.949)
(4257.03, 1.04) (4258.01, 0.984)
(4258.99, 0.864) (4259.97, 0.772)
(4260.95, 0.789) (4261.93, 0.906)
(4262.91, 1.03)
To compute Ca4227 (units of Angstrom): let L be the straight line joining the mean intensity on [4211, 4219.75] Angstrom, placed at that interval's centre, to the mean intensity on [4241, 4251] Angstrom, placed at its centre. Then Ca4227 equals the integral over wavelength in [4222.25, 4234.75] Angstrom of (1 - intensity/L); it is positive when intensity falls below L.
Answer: 3.2 Angstrom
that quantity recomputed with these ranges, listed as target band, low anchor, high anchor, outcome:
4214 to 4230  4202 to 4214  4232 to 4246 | 2.8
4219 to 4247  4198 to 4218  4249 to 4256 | -1.4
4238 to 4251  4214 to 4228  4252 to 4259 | -1.8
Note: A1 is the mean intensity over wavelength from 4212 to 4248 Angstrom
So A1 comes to 0.913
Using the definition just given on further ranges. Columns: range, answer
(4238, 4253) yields 0.958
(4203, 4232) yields 0.902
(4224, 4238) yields 0.757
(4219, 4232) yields 0.779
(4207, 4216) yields 1.01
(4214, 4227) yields 0.862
